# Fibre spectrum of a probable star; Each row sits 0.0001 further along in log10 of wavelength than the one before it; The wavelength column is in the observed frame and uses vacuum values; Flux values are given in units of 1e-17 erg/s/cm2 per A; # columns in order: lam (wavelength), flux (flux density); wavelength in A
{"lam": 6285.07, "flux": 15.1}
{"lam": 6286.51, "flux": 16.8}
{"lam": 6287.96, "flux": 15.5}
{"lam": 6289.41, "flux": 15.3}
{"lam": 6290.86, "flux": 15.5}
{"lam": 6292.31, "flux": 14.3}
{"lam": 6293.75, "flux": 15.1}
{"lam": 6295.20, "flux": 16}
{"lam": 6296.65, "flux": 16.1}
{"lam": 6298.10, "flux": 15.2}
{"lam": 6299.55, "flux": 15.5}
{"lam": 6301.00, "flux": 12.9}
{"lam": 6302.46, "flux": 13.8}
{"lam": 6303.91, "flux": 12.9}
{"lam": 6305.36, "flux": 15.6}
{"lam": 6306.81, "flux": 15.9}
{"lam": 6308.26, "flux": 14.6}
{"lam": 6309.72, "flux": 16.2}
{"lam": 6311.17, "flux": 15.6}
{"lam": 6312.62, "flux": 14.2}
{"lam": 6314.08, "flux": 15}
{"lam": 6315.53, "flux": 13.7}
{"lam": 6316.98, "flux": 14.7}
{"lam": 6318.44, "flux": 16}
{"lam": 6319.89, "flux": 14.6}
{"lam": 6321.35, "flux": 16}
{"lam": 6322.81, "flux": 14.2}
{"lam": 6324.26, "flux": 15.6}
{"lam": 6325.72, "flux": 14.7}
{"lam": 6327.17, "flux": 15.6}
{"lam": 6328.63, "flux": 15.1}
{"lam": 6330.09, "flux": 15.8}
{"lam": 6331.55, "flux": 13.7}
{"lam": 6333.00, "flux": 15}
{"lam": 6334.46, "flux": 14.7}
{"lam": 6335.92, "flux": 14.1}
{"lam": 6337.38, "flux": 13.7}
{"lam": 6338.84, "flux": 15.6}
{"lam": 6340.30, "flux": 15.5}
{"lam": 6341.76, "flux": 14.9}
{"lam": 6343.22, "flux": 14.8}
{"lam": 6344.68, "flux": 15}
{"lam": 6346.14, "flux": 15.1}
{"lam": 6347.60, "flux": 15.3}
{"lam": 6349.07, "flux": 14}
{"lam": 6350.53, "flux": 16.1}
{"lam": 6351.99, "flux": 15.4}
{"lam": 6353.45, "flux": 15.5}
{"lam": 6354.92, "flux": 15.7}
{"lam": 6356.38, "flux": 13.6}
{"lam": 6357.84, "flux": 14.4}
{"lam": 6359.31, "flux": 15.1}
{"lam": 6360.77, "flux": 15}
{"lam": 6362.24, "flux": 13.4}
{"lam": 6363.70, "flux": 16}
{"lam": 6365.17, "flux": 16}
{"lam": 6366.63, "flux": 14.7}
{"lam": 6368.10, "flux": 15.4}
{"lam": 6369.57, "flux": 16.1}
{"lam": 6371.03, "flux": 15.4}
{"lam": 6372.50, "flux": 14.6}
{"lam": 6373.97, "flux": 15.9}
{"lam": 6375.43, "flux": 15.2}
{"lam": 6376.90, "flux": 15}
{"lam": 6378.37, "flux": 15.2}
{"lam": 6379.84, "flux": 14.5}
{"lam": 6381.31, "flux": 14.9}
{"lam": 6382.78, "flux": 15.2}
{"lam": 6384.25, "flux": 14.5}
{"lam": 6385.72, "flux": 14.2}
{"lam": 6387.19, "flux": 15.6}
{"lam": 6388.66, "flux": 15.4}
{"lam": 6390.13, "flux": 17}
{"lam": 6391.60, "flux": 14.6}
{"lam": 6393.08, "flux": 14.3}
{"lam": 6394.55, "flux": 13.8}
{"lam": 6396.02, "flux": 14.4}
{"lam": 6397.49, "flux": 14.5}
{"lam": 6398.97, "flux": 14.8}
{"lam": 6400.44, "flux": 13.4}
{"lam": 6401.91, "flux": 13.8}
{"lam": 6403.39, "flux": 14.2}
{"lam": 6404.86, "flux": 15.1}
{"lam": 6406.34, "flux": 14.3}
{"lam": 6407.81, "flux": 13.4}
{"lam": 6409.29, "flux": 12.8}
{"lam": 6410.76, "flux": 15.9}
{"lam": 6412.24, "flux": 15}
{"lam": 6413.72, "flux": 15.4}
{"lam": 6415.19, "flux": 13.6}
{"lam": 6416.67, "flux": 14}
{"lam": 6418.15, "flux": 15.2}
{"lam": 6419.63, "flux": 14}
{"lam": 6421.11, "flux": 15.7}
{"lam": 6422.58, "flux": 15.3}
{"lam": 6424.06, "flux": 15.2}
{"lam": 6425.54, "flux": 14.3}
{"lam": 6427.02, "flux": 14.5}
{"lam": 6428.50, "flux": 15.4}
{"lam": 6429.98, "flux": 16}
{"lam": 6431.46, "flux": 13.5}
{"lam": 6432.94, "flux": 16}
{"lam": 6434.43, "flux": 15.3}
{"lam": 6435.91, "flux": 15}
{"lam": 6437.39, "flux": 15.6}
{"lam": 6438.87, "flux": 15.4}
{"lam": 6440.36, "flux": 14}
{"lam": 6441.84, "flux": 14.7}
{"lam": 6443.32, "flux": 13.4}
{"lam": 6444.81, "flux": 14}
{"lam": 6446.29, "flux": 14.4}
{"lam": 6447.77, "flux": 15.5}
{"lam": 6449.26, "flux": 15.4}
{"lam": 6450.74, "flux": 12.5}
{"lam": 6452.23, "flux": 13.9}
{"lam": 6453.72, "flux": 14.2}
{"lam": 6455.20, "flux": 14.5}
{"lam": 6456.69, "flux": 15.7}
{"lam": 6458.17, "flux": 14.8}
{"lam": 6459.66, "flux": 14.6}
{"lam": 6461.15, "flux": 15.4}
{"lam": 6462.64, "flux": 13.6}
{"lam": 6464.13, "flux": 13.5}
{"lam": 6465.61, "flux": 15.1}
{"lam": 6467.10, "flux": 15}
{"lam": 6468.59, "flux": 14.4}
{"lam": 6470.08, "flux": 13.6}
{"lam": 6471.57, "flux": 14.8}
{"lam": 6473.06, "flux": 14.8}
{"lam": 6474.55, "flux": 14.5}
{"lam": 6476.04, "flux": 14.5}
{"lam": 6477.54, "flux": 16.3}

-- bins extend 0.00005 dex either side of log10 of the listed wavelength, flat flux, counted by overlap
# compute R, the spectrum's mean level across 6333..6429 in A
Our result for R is 14.8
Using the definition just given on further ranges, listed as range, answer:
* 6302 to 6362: 14.9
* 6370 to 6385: 15.1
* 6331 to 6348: 14.8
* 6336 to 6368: 15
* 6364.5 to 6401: 15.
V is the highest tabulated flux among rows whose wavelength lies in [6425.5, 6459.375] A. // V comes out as 16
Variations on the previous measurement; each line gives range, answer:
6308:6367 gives 16.2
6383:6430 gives 17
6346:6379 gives 16.1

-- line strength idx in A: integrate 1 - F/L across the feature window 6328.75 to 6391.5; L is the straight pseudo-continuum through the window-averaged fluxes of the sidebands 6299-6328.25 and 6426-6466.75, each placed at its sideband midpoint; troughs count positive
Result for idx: -1.1 A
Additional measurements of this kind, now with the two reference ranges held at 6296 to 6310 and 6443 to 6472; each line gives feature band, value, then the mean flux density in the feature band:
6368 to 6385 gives -0.60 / 15.1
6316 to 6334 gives -0.37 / 15.1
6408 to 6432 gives -0.33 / 14.7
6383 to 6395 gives -0.30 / 15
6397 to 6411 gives 0.39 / 14.2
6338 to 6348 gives -0.30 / 15.2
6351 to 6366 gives -0.36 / 15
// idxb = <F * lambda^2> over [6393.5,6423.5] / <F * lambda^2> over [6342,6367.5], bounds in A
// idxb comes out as 1.0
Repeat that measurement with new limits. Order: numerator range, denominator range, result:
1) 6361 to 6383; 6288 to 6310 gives 1.04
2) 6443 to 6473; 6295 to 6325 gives 1.01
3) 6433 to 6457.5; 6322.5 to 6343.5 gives 1.02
